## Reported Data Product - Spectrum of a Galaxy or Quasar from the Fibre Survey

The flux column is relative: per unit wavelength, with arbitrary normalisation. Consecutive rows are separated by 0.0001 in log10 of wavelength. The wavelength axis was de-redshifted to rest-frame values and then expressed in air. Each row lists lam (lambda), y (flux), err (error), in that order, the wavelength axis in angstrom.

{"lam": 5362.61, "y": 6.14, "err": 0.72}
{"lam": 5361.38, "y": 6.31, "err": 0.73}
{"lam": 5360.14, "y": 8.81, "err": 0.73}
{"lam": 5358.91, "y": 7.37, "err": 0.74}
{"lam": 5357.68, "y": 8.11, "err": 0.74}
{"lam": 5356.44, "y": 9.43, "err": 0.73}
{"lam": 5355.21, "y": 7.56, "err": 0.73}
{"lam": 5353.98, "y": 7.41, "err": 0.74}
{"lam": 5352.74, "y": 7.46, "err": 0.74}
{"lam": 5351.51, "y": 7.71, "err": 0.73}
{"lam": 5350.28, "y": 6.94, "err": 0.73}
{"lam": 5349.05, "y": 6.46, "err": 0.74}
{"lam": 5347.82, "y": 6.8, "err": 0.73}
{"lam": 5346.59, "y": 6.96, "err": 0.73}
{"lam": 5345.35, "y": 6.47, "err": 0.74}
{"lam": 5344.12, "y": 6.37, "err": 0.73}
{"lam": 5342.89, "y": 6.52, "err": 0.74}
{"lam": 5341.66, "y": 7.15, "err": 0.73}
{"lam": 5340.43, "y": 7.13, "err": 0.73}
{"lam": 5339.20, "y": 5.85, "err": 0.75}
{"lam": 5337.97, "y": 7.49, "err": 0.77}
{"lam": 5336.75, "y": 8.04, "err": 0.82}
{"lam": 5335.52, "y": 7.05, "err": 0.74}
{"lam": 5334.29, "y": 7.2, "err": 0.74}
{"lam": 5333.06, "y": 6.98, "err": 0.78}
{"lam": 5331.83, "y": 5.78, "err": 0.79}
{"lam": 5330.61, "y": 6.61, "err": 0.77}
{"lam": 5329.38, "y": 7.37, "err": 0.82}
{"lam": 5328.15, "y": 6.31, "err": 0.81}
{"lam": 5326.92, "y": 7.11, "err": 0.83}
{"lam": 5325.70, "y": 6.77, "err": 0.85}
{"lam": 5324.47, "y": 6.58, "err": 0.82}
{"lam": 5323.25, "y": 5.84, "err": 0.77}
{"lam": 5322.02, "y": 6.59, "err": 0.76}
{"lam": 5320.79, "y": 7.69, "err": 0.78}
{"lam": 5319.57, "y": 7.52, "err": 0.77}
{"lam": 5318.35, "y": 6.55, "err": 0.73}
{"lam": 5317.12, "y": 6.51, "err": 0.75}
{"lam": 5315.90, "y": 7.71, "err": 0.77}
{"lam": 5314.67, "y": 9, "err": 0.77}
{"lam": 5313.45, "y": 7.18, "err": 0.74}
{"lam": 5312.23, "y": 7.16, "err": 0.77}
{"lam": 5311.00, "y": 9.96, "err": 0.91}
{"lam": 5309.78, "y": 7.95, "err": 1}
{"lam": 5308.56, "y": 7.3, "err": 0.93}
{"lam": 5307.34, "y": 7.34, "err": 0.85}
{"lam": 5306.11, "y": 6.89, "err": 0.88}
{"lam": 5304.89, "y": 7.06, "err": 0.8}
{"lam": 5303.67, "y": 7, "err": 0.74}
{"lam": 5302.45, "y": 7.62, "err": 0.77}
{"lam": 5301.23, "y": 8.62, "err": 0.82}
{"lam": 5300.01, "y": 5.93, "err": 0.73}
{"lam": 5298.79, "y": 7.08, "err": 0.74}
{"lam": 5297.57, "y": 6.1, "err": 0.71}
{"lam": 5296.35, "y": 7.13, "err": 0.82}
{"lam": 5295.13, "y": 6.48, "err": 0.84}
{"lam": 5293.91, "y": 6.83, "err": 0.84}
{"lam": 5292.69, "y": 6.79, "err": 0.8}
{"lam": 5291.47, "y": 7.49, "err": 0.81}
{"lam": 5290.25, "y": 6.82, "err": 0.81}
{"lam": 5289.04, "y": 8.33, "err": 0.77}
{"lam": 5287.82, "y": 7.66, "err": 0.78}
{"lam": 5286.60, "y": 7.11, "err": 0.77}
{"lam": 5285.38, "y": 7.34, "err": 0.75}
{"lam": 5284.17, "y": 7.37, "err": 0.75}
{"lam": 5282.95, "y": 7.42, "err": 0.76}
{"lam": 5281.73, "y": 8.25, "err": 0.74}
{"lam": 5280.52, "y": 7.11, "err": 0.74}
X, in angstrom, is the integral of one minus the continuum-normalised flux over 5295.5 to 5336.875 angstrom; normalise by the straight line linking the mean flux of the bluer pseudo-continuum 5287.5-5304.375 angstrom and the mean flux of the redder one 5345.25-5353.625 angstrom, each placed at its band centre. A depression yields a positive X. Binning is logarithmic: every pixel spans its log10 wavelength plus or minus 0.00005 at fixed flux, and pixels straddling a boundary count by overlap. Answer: -0.4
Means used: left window 7.13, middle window 7.15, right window 7.01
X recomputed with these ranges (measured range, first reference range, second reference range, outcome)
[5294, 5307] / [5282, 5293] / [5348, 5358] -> 0.8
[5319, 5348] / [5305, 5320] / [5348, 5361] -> 3.0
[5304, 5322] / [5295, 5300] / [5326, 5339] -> -2.0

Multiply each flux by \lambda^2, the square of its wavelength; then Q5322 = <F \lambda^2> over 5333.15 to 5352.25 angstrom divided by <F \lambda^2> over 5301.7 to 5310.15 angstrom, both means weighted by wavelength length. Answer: 1.0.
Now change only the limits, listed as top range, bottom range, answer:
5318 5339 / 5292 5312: 0.96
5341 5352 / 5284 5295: 0.96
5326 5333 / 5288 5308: 0.95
